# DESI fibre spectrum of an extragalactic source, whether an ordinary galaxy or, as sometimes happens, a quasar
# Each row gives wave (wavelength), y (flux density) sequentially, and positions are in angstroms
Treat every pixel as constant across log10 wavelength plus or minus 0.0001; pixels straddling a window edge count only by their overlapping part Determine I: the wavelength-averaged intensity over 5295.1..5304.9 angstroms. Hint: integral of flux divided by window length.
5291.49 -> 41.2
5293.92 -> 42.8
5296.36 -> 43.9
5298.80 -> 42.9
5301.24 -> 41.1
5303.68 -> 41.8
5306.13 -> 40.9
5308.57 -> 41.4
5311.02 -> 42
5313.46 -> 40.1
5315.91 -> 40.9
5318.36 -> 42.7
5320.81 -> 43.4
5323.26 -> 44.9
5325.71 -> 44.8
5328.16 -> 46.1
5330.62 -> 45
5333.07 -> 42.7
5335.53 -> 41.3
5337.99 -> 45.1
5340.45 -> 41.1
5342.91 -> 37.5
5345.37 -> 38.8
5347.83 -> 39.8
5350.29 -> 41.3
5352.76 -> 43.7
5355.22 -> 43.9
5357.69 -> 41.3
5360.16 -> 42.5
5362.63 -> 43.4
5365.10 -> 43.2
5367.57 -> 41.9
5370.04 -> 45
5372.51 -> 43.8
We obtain 42.4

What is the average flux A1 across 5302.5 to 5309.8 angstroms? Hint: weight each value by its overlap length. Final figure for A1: 41.3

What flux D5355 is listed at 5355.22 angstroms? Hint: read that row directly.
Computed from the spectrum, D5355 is 43.9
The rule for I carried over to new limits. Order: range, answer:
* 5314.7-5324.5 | 43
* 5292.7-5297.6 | 43.4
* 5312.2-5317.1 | 40.5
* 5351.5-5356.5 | 43.7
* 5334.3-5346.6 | 40.7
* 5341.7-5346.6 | 38.2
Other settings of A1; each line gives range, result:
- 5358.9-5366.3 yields 43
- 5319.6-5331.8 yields 44.8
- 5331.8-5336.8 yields 42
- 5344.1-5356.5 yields 41.5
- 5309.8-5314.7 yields 41.1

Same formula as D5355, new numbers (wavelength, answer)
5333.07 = 42.7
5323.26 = 44.9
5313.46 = 40.1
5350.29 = 41.3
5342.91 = 37.5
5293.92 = 42.8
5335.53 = 41.3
